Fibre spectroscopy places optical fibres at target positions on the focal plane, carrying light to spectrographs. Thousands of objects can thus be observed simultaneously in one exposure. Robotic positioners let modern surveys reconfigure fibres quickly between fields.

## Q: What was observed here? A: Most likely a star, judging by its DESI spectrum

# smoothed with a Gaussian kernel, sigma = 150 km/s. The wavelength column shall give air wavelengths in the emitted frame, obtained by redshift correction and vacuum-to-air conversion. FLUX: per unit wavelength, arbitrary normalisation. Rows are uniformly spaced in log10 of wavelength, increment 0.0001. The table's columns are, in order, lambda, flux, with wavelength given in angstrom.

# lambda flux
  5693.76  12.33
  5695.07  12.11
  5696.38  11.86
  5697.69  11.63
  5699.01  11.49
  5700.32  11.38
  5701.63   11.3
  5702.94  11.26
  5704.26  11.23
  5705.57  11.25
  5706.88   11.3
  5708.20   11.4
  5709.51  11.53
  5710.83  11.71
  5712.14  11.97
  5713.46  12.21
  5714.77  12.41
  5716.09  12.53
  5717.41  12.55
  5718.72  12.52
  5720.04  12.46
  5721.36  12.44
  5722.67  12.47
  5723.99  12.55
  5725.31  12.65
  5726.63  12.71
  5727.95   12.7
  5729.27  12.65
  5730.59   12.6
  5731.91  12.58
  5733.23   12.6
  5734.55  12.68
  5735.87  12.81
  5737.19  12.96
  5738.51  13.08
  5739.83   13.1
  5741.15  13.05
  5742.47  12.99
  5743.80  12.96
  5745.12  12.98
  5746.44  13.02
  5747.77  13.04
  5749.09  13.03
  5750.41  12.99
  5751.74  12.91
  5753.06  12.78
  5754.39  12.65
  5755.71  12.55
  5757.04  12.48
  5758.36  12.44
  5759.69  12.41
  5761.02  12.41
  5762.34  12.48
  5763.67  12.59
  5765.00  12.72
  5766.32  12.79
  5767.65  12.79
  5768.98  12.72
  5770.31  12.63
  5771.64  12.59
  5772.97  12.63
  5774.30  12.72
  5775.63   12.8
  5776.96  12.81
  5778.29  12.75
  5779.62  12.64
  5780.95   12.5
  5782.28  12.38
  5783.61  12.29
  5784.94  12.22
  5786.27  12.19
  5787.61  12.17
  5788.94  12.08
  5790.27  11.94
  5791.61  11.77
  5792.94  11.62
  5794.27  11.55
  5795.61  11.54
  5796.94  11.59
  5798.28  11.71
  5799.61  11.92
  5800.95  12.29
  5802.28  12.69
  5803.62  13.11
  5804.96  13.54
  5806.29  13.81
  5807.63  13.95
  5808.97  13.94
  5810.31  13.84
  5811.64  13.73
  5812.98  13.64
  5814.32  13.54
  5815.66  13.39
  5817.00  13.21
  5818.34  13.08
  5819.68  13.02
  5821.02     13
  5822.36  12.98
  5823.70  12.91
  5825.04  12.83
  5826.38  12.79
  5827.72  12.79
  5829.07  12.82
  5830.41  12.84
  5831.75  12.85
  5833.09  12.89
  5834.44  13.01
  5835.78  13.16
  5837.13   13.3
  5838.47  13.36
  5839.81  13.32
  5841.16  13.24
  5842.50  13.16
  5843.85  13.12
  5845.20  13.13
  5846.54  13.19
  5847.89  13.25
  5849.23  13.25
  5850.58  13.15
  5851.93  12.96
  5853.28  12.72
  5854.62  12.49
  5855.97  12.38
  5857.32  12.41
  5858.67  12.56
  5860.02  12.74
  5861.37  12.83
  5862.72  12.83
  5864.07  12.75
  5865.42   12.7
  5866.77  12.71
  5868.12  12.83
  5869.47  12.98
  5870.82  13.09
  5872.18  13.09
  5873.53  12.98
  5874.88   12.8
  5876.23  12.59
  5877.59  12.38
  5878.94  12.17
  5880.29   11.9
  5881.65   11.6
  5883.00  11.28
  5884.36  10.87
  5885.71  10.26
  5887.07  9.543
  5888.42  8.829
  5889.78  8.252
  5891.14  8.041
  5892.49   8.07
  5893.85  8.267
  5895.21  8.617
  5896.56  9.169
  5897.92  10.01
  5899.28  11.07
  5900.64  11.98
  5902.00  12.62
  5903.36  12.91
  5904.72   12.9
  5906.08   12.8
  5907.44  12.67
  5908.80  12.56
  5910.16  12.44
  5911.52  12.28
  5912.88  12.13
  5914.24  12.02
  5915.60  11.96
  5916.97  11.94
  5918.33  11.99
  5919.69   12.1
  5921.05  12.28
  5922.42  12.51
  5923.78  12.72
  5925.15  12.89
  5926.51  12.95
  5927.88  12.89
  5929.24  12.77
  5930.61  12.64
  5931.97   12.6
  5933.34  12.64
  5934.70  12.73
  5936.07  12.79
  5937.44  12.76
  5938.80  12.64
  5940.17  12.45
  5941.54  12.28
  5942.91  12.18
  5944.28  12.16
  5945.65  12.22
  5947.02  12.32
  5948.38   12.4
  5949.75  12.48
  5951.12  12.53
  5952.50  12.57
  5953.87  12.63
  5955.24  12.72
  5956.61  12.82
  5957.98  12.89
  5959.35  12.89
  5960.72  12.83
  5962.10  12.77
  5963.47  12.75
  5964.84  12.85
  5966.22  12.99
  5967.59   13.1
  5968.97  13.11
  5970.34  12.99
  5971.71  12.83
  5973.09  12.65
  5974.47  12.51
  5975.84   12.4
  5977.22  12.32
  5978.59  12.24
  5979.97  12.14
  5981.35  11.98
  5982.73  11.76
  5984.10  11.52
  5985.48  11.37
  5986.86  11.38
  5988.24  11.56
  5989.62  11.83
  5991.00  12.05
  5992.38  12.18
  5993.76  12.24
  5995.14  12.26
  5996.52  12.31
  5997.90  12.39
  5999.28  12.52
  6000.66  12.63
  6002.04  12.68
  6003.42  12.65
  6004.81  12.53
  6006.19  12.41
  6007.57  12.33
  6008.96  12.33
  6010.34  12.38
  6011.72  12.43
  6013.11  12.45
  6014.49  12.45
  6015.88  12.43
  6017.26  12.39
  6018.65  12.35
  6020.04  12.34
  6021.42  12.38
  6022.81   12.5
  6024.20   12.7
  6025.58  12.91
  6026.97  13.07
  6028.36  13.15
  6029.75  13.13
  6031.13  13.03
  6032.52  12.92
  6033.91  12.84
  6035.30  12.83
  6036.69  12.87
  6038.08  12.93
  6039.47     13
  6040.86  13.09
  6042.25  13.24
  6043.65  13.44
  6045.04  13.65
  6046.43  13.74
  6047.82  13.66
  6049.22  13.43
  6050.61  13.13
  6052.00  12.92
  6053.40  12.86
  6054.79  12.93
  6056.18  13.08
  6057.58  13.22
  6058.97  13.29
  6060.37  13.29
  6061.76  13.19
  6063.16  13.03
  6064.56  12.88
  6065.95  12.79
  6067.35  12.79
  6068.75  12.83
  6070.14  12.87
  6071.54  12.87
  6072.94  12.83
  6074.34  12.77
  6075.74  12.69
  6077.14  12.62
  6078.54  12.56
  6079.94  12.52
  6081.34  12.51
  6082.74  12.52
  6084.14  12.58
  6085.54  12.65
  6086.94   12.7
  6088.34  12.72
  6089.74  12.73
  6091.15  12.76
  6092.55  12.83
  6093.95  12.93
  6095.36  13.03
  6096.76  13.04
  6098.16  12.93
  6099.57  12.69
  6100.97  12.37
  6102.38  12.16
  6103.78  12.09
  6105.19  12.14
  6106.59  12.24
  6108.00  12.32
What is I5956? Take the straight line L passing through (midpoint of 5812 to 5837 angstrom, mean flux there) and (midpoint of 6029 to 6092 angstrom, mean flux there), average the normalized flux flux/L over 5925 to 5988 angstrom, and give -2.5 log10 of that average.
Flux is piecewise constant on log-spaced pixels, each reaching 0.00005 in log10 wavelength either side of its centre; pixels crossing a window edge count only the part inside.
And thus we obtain 0.041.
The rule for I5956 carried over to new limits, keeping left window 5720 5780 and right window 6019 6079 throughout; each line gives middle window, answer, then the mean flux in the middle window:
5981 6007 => 0.07 mag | 12.1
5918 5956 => 0.03 mag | 12.5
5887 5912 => 0.20 mag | 10.7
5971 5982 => 0.05 mag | 12.4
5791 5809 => 0.03 mag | 12.5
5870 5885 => 0.05 mag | 12.3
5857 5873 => 0.00 mag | 12.8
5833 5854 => -0.03 mag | 13.1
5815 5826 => -0.02 mag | 13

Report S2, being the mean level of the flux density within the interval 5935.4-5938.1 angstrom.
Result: 12.8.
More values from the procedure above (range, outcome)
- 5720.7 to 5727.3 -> 12.6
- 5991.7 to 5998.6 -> 12.3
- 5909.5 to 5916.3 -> 12.2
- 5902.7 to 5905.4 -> 12.9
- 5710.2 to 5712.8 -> 11.9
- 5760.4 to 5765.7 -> 12.6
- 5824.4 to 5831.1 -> 12.8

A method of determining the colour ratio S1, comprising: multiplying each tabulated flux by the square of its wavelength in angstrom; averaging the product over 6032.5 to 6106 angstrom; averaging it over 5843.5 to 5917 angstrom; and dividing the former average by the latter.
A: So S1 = 1.2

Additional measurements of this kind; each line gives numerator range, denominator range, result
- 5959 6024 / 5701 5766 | 1.08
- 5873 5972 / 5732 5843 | 0.98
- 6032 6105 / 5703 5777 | 1.15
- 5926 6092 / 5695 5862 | 1.08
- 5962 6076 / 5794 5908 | 1.09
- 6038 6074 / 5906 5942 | 1.10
